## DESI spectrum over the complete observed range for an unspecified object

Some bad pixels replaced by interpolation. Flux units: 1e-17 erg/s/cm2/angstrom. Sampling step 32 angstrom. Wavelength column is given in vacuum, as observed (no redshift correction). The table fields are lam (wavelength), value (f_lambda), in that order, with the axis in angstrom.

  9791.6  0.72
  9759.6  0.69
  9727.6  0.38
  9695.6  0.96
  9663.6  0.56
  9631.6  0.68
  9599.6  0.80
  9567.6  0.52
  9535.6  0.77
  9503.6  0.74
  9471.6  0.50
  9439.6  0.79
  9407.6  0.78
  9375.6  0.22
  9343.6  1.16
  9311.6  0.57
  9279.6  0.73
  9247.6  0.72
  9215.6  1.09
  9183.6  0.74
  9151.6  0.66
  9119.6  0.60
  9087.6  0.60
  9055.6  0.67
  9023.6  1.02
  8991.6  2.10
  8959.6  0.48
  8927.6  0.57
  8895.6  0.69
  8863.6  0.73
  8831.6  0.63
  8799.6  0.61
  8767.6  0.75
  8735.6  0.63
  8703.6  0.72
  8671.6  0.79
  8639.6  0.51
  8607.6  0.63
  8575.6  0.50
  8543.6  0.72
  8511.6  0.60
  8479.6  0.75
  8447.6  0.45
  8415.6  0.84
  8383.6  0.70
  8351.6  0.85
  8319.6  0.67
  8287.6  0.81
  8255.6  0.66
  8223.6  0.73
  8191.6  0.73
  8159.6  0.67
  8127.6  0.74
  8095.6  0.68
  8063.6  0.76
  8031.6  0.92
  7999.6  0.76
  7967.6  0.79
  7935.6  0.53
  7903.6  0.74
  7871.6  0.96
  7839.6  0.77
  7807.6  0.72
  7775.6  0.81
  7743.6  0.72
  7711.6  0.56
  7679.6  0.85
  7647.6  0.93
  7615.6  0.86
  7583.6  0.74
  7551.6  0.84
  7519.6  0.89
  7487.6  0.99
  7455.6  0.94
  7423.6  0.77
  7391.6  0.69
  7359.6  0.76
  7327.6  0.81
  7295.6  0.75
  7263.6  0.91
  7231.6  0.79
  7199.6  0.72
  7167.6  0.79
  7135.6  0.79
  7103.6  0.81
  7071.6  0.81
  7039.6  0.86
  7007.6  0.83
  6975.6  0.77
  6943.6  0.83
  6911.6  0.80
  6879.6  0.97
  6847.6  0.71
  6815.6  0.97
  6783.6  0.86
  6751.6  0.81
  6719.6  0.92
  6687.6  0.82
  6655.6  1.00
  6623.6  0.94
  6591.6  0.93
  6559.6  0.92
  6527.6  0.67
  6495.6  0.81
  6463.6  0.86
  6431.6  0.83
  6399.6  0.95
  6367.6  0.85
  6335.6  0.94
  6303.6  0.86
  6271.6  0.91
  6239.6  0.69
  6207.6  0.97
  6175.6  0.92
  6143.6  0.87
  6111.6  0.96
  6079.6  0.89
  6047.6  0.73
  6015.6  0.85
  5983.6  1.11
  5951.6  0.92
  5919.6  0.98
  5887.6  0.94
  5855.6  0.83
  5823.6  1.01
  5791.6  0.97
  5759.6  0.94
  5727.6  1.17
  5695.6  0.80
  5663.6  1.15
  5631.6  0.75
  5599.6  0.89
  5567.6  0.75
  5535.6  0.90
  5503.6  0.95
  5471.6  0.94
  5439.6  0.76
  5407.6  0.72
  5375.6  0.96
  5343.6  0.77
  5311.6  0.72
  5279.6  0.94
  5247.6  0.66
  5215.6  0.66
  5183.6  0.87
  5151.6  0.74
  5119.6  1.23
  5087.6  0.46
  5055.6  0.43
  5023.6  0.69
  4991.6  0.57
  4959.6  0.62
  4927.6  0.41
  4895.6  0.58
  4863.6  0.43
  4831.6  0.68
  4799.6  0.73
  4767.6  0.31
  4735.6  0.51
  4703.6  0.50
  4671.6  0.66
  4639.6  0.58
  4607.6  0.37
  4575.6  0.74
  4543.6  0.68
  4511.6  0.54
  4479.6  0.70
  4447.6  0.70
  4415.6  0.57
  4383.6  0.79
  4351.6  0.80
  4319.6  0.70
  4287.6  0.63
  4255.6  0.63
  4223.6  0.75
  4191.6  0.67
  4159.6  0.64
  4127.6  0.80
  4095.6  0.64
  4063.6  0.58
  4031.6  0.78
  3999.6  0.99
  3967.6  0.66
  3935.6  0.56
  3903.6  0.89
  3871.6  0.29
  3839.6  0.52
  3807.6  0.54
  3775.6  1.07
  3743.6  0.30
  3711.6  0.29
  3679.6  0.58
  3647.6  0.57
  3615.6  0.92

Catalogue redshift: 0.37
